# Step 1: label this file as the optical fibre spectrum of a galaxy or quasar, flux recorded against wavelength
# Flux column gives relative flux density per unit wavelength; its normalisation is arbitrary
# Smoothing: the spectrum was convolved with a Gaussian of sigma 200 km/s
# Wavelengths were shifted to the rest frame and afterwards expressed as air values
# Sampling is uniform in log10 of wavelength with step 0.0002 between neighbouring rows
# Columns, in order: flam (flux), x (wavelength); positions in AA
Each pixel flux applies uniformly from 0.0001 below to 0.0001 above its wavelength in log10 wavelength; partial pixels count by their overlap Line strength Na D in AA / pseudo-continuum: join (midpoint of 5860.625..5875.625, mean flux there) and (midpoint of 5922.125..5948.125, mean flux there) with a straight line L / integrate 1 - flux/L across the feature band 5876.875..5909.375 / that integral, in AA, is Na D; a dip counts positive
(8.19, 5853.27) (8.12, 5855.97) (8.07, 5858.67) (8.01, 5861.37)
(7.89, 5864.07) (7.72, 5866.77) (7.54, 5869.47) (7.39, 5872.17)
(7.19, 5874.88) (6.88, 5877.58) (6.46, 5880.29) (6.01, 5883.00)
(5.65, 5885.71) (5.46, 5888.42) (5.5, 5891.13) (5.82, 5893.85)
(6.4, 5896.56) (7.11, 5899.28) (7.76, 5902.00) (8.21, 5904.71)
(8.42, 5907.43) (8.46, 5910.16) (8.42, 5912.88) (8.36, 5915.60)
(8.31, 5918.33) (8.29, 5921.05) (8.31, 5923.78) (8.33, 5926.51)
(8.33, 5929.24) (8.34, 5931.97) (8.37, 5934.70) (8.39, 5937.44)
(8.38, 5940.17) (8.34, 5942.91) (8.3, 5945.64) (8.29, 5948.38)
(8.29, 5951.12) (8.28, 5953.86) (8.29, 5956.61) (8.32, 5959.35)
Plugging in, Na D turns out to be 5.1 AA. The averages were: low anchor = 7.63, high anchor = 8.34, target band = 6.67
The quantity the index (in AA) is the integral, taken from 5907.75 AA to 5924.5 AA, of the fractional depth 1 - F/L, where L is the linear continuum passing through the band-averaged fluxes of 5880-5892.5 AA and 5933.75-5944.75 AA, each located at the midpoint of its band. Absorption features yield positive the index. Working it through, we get -2.7 AA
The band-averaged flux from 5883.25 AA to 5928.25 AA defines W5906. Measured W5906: 7.4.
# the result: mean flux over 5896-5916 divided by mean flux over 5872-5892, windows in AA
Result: 1.3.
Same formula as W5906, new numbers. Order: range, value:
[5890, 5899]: 6.06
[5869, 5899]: 6.38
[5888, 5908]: 6.84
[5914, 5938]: 8.33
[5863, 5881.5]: 7.29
